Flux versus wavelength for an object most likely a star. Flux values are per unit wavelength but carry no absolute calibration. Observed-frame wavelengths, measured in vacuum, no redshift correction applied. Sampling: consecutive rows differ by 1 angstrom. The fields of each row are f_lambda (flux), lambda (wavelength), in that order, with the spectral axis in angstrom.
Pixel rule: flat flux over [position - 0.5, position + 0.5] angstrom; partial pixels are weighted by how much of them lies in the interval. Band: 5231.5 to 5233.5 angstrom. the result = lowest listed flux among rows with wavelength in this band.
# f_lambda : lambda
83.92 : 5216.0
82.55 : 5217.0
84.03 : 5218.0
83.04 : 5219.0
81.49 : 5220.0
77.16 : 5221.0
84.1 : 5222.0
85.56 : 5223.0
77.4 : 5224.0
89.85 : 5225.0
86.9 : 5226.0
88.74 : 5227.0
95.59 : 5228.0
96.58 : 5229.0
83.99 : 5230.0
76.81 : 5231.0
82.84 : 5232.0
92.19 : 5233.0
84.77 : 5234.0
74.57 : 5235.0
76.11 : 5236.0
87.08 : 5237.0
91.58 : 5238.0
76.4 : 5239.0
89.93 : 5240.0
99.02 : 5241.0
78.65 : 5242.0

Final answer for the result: 82.84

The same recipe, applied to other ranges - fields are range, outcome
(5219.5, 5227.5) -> 77.16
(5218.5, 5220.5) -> 81.49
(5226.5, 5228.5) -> 88.74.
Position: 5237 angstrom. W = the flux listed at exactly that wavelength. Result 87.08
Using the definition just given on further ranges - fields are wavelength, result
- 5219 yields 83.04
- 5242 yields 78.65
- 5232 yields 82.84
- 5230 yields 83.99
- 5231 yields 76.81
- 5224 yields 77.4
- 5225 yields 89.85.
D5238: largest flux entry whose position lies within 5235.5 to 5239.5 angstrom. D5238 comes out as 91.58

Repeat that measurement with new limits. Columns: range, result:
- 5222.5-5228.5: 95.59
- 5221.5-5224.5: 85.56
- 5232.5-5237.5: 92.19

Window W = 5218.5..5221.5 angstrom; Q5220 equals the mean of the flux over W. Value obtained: 80.6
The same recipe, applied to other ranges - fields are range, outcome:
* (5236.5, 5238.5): 89.3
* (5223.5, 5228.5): 87.7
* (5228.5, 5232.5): 85.1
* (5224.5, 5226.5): 88.4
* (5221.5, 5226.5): 84.8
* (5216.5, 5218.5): 83.3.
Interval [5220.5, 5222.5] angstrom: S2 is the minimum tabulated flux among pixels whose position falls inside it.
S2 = 77.16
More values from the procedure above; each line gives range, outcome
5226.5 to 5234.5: 76.81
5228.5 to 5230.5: 83.99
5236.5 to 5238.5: 87.08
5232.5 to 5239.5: 74.57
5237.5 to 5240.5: 76.4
